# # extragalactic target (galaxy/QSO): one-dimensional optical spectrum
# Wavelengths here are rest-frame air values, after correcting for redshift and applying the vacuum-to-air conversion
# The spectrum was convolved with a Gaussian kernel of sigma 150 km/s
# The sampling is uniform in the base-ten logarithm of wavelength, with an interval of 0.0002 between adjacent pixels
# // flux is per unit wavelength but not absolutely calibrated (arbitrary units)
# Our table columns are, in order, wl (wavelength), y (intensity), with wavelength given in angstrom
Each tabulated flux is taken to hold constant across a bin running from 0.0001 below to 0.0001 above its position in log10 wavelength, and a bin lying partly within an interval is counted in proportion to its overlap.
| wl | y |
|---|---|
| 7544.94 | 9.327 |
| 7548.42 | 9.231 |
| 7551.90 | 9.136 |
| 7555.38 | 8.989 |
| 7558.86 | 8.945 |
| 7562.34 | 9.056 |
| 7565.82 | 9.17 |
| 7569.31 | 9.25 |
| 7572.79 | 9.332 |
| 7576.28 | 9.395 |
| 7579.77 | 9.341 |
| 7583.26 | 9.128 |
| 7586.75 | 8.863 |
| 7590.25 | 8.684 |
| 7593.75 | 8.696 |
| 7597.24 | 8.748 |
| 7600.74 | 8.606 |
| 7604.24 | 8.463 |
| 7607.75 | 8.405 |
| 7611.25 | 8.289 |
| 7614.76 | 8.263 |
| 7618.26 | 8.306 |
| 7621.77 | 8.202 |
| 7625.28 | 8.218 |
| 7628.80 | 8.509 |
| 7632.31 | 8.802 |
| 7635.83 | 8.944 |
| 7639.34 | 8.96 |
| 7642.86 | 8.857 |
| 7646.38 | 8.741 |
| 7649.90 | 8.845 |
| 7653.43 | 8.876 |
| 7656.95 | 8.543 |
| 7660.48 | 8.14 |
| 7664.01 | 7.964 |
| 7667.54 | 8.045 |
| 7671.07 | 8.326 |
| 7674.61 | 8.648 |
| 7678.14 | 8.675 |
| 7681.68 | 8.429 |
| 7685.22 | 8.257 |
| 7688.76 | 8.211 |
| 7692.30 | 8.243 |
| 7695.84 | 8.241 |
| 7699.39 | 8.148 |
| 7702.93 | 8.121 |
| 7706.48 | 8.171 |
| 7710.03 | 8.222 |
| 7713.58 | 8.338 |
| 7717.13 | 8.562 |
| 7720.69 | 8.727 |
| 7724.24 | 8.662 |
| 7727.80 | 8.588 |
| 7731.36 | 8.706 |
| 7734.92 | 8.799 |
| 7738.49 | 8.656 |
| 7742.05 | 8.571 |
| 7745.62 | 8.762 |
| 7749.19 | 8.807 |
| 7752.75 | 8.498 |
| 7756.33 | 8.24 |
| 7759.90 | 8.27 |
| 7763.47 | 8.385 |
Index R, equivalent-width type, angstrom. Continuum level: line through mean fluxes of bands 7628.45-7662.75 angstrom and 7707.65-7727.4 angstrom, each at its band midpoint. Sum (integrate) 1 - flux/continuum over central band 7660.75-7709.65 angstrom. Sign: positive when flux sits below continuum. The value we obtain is 1.91 angstrom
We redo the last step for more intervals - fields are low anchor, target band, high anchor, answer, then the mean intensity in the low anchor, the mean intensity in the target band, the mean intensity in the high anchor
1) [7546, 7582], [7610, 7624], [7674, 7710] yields 0.9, 9.19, 8.26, 8.3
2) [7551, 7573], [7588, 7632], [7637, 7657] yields 2.4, 9.11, 8.46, 8.83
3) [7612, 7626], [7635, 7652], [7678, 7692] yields -1.2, 8.25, 8.87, 8.34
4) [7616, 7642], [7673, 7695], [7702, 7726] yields 0.2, 8.57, 8.4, 8.41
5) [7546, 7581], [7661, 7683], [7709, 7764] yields 1.1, 9.18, 8.33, 8.56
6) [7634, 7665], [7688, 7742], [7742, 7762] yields 0.9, 8.67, 8.44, 8.52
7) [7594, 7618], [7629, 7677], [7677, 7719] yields -1.2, 8.47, 8.59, 8.3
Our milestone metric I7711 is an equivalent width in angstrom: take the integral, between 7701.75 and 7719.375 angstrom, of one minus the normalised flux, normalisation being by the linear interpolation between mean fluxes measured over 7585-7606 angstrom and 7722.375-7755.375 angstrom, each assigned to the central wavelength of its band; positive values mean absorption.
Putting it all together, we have 0.7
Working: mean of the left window 8.67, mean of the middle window 8.3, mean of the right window 8.66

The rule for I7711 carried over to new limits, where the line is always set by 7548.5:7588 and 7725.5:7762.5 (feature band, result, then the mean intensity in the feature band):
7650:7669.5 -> 1.1 angstrom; 8.36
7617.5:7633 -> 1.0 angstrom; 8.38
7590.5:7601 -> 0.4 angstrom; 8.7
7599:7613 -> 0.9 angstrom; 8.44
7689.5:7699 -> 0.6 angstrom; 8.22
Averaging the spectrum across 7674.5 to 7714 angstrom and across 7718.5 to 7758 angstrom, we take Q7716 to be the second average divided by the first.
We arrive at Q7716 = 1.0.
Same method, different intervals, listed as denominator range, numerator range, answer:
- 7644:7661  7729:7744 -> 1.00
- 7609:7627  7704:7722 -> 1.01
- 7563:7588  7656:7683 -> 0.90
